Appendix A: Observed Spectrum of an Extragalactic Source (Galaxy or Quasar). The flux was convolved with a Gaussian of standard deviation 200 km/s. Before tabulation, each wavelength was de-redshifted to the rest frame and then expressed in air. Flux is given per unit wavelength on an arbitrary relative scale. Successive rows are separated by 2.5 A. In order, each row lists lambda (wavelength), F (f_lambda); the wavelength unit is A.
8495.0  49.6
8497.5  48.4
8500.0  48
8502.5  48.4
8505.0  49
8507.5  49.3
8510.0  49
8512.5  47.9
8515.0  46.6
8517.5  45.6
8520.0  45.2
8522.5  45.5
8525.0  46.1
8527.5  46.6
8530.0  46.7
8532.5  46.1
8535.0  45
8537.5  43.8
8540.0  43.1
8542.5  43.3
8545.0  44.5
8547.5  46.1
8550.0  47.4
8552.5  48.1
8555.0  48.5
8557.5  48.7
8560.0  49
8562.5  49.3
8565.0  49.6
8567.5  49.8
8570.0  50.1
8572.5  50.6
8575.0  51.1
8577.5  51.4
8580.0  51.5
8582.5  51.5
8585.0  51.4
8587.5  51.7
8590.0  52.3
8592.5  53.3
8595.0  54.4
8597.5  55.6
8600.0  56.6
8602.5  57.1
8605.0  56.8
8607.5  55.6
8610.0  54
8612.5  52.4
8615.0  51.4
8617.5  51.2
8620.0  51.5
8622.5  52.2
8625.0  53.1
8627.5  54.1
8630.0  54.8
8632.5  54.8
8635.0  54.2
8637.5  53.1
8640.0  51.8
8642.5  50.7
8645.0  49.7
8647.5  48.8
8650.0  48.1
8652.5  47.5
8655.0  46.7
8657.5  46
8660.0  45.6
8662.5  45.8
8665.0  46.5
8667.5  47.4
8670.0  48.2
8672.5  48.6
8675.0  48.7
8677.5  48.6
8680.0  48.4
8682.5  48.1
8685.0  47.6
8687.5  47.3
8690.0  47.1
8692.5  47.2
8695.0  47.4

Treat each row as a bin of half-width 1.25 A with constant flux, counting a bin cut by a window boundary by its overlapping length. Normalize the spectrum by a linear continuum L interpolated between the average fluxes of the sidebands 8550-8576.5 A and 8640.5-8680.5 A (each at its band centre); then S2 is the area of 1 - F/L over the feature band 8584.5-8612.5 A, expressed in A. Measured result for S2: -3.2 A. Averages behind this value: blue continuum 49.4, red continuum 47.9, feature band 54.4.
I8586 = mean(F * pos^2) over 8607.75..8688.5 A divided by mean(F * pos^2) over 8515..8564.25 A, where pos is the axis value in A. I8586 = 1.1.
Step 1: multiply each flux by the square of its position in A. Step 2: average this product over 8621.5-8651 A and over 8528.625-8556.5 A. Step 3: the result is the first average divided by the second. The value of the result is 1.17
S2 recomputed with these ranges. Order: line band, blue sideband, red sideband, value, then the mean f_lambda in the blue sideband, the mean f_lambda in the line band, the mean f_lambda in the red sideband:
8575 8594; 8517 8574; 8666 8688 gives -1.8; 46.9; 51.9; 48.1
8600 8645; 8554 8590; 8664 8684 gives -3.8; 50.4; 53.4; 48.1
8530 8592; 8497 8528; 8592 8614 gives 3.6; 47.3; 48.5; 55.1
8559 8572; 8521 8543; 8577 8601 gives 0.0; 45.2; 49.6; 53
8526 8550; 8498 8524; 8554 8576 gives 1.7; 47.5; 45.2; 49.6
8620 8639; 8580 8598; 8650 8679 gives -1.5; 52.7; 53.6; 47.3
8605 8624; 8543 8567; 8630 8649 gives -0.8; 47.8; 52.9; 52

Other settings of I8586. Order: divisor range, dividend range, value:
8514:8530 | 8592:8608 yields 1.23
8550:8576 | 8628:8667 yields 1.03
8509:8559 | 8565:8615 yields 1.16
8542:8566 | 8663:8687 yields 1.04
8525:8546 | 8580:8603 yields 1.21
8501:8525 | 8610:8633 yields 1.15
